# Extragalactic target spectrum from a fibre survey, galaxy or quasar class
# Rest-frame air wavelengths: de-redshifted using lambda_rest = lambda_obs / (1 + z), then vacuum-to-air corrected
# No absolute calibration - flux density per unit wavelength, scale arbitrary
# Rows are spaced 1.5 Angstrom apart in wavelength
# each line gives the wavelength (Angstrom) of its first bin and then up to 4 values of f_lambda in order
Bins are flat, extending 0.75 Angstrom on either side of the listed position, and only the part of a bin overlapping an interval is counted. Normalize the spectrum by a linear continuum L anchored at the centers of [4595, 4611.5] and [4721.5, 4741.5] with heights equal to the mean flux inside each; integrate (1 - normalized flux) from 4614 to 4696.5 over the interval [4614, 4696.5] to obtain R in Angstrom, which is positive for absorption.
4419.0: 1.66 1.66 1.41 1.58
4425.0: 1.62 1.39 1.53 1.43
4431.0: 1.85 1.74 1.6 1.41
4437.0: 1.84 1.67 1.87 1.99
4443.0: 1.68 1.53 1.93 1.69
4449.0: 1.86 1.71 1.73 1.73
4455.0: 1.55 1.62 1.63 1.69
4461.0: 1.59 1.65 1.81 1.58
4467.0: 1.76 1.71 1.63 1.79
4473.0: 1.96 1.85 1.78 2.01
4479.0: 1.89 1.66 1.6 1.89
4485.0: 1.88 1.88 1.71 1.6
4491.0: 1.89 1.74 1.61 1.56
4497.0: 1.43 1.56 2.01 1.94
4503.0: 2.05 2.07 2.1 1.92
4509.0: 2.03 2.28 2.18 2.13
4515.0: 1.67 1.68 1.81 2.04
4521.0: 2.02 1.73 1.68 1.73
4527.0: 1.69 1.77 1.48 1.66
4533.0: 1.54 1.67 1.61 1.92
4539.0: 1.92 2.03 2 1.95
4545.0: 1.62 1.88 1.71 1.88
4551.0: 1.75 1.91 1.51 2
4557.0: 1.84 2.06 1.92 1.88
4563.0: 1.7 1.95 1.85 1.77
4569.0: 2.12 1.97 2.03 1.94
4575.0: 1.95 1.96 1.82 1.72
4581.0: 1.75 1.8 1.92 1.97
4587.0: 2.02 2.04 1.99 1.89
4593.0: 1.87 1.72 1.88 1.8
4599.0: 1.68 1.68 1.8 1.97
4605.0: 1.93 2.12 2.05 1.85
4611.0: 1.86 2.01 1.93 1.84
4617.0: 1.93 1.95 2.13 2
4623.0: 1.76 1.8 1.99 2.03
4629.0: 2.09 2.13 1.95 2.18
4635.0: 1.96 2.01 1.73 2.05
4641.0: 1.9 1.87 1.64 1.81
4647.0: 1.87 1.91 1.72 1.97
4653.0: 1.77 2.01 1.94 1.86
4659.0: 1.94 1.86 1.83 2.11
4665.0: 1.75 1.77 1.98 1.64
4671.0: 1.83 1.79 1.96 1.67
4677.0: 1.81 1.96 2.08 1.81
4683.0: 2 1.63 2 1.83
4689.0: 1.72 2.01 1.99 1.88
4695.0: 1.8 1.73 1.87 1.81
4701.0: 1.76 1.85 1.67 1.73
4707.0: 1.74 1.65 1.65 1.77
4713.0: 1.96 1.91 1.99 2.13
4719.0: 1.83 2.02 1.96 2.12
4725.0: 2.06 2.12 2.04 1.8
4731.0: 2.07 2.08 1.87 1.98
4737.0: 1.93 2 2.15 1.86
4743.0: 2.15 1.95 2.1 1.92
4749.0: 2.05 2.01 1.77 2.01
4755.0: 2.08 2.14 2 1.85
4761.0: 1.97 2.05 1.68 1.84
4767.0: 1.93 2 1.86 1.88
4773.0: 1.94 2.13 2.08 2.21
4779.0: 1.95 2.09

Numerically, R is 1.3 Angstrom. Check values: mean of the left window 1.87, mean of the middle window 1.9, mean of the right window 2.01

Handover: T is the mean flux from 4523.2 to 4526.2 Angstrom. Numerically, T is 1.7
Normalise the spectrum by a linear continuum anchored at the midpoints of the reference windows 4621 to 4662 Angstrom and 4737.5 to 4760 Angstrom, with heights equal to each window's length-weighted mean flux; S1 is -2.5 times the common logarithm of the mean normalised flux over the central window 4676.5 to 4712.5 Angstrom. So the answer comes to 0.077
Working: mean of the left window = 1.91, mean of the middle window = 1.82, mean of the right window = 2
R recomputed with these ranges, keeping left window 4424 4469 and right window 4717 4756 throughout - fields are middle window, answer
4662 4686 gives 0.9 Angstrom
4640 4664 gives 0.4 Angstrom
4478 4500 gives 0.1 Angstrom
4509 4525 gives -1.5 Angstrom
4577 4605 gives -0.2 Angstrom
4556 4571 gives -0.8 Angstrom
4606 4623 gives -0.8 Angstrom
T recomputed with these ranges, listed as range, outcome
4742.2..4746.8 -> 2.06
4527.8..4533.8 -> 1.61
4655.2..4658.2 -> 1.9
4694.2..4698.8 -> 1.8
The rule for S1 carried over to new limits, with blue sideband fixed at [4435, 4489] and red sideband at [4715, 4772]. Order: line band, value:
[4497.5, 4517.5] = -0.104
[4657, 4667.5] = 0.020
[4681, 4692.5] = 0.034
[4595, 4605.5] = 0.027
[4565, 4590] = -0.044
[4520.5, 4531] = 0.048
